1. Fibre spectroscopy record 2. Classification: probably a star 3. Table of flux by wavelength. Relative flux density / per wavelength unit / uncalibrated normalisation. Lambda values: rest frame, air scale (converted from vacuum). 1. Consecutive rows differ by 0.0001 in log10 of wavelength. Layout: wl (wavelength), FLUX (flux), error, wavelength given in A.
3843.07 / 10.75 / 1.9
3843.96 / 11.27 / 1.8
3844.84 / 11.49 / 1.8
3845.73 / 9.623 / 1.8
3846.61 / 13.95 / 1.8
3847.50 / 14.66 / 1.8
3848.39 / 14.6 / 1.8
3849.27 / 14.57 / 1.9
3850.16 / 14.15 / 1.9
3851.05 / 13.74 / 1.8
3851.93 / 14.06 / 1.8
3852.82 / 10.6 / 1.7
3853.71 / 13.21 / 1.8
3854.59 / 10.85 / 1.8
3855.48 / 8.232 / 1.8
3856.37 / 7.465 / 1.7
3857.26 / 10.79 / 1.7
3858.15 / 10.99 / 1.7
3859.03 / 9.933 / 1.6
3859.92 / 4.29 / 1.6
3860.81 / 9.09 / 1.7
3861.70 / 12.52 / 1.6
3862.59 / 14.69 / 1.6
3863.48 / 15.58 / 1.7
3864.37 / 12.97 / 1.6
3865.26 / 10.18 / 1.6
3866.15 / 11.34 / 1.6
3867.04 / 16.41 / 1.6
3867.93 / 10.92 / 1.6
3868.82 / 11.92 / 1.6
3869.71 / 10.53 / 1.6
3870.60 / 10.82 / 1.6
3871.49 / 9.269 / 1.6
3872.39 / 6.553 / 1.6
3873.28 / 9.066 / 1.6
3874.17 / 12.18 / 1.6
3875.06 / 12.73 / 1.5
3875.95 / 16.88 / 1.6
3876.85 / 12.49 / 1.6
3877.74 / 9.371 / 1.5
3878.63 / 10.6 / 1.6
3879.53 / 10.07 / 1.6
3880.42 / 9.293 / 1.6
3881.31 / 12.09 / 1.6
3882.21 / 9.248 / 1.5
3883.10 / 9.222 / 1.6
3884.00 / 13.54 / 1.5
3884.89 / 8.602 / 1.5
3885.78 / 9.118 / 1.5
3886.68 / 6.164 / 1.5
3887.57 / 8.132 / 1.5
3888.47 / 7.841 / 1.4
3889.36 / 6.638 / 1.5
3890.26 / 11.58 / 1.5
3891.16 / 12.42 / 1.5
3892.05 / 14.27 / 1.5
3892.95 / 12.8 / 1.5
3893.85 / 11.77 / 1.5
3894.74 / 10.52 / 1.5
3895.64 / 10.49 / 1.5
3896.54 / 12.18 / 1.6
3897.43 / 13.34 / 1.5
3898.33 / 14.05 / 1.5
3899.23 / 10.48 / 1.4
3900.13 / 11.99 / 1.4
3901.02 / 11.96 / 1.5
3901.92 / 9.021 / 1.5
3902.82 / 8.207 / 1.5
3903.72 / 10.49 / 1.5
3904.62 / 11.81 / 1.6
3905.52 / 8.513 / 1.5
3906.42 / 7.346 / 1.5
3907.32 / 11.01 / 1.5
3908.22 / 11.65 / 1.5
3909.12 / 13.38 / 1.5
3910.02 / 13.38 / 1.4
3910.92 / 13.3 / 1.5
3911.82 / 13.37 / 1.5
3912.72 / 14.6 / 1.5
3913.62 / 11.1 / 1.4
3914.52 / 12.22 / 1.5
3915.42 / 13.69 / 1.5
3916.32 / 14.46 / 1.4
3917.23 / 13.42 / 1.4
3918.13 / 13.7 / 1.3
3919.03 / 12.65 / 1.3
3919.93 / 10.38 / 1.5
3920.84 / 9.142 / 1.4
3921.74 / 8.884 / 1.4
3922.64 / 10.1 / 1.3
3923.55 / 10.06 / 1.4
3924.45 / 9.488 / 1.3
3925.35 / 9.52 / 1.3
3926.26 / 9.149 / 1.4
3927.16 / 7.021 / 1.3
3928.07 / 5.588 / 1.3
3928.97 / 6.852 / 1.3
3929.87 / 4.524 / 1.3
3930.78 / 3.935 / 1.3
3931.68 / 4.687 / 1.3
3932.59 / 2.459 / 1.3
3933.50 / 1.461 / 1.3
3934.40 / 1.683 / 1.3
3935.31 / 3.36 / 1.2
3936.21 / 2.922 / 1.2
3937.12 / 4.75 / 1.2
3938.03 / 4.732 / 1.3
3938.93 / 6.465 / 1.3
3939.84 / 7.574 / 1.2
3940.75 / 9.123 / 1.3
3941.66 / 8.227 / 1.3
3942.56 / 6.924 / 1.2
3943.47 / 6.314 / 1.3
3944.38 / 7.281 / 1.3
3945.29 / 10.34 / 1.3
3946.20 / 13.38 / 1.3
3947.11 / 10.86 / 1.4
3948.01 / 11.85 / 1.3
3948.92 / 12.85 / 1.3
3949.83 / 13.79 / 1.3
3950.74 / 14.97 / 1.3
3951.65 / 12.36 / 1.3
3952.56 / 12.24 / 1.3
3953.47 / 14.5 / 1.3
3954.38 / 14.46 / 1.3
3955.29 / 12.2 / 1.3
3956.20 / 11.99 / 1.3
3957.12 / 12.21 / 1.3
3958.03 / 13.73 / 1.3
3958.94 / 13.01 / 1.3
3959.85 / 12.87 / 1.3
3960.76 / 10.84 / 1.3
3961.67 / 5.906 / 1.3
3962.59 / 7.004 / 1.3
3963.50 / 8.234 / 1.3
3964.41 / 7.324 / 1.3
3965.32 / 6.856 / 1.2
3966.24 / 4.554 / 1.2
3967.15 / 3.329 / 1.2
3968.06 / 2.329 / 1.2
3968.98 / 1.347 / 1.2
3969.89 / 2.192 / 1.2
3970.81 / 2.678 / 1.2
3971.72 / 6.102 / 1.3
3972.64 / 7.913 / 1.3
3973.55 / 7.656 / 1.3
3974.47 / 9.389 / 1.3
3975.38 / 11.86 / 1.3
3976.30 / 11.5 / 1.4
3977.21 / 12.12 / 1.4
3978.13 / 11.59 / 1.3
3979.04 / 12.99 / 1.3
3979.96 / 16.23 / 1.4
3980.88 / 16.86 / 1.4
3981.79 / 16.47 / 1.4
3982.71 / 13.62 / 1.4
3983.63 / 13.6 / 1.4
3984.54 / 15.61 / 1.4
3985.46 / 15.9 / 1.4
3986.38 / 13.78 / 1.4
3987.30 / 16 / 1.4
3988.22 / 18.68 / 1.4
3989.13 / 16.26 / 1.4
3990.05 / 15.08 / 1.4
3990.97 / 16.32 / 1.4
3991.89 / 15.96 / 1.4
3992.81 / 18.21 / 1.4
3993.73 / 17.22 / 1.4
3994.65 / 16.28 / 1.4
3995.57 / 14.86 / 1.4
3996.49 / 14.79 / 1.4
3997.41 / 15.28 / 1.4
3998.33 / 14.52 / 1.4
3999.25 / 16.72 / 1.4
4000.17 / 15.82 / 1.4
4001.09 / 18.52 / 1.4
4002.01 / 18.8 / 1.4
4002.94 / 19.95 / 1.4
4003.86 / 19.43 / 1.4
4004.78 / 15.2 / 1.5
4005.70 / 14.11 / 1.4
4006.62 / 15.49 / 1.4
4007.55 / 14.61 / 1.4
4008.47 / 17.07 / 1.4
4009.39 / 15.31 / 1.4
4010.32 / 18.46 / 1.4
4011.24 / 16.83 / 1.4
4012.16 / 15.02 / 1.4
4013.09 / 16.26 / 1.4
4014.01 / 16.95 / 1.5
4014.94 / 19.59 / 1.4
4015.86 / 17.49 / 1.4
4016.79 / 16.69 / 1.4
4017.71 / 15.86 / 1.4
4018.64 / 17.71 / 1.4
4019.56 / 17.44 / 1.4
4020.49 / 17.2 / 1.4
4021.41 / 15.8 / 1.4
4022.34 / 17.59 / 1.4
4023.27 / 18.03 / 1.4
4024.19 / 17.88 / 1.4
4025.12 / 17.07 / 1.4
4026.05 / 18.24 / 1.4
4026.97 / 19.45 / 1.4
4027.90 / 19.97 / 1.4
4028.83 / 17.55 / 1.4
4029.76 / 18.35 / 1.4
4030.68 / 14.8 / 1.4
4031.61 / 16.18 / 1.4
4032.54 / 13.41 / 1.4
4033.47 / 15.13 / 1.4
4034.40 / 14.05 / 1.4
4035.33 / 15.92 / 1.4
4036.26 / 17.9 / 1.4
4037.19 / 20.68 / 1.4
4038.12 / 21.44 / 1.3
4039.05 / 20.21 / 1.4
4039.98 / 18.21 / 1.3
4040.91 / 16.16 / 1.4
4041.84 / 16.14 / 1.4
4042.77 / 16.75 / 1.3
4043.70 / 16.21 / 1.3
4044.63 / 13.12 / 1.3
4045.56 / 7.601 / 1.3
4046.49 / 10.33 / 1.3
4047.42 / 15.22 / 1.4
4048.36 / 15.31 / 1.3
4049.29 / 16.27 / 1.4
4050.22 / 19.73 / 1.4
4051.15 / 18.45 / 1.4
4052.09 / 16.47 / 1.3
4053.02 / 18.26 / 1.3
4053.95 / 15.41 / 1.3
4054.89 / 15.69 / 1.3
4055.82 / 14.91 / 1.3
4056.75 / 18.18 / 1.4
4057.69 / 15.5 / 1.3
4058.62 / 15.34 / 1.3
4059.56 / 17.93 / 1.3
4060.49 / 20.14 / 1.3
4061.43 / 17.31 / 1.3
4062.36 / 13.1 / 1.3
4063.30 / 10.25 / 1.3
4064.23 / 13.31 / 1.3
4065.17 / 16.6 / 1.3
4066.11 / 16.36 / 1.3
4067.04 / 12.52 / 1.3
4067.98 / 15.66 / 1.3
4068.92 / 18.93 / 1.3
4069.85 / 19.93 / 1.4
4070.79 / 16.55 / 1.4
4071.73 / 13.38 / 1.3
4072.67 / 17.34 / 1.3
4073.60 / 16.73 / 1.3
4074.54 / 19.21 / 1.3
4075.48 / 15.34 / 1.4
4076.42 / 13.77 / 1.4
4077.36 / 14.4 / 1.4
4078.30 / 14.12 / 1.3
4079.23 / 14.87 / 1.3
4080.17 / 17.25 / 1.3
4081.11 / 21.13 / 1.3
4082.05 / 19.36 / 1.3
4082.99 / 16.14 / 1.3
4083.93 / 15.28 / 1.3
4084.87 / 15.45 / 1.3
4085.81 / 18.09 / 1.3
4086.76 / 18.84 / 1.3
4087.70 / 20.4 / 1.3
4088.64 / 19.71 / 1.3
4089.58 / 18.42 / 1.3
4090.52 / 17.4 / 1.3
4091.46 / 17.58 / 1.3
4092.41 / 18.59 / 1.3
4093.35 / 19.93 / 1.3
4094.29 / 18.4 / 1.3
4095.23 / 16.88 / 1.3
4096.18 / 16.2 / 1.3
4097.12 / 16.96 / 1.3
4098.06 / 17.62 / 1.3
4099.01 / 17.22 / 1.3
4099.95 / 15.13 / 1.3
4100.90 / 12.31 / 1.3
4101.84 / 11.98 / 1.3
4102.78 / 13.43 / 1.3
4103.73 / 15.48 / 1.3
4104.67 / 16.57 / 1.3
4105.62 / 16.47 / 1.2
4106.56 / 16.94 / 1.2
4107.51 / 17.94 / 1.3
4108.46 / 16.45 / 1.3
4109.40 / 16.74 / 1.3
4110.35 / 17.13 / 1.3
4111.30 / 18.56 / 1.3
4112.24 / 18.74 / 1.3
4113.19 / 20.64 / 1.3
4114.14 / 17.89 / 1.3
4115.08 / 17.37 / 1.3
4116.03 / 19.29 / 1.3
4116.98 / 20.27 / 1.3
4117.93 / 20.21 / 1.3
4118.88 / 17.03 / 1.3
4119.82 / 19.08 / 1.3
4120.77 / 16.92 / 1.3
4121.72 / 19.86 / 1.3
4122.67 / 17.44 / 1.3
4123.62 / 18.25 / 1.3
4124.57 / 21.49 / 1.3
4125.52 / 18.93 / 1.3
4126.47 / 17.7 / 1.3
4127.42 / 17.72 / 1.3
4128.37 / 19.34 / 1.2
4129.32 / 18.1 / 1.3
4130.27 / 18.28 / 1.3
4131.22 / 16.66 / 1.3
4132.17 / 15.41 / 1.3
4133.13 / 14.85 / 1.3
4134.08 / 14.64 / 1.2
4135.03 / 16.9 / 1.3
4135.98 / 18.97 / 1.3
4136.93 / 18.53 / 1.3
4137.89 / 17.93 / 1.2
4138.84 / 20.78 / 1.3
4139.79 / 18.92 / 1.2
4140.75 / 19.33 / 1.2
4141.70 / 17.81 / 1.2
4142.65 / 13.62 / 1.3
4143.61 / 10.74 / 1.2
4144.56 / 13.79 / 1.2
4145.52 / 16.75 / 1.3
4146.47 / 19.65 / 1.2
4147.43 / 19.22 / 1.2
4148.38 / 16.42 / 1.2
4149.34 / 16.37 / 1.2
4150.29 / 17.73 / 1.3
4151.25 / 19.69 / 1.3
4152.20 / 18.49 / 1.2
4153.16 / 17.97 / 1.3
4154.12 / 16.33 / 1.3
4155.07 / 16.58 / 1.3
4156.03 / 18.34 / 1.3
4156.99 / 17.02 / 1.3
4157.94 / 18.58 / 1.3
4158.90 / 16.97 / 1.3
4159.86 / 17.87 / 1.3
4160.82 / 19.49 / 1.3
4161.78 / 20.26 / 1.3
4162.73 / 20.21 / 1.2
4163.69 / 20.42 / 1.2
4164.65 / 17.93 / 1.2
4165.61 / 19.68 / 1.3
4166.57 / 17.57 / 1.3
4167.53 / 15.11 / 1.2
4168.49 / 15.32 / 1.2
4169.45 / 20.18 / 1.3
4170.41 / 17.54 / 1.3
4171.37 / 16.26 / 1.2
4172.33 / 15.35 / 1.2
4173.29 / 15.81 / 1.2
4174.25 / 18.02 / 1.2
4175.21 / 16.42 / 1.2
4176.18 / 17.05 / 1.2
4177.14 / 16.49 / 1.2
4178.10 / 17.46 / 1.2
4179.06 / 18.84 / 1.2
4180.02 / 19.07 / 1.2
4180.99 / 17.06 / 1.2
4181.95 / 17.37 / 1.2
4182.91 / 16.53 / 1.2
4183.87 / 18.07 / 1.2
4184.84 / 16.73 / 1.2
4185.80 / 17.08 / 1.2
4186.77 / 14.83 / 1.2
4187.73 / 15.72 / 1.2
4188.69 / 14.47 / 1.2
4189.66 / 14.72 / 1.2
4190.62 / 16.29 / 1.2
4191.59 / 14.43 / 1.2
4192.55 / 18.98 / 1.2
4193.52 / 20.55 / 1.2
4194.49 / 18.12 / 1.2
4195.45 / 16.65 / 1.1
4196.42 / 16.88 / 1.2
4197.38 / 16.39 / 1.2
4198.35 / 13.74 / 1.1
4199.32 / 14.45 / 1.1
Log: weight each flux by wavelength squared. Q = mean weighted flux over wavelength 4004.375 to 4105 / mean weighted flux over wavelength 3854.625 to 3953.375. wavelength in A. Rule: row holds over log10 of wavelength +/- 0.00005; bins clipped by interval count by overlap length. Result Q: 1.8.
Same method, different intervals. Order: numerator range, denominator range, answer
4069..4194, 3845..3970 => 1.92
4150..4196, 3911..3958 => 2.07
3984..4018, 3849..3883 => 1.56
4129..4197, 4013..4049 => 1.11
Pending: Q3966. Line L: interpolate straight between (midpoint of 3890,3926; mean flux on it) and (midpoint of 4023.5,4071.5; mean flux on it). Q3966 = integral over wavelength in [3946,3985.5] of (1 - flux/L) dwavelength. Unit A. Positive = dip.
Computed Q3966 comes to 8.6 A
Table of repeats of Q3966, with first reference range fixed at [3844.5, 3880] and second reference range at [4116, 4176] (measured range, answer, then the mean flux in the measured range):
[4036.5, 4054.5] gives -1.0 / 16.4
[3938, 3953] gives 3.7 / 10.1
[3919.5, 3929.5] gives 3.3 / 8.71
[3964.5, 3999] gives 5.3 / 12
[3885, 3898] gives 1.8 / 10.5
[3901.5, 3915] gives 1.4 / 11.3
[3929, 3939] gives 7.1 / 3.75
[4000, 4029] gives -4.6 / 17.2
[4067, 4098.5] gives -1.6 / 17.2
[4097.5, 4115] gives 0.4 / 16.5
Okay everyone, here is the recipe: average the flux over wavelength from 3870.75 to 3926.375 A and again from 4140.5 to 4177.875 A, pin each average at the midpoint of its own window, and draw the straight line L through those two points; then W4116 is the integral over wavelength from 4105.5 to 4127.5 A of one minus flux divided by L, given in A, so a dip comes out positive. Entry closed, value -2.7 A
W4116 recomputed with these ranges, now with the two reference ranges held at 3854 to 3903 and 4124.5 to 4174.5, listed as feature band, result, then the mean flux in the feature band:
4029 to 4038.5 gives -1.34 A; 16.8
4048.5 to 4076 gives -1.71 A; 16.4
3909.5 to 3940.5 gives 8.68 A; 8.55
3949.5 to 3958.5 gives -0.38 A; 13.2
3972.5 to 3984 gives 0.65 A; 12.6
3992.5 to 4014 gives -3.92 A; 16.5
